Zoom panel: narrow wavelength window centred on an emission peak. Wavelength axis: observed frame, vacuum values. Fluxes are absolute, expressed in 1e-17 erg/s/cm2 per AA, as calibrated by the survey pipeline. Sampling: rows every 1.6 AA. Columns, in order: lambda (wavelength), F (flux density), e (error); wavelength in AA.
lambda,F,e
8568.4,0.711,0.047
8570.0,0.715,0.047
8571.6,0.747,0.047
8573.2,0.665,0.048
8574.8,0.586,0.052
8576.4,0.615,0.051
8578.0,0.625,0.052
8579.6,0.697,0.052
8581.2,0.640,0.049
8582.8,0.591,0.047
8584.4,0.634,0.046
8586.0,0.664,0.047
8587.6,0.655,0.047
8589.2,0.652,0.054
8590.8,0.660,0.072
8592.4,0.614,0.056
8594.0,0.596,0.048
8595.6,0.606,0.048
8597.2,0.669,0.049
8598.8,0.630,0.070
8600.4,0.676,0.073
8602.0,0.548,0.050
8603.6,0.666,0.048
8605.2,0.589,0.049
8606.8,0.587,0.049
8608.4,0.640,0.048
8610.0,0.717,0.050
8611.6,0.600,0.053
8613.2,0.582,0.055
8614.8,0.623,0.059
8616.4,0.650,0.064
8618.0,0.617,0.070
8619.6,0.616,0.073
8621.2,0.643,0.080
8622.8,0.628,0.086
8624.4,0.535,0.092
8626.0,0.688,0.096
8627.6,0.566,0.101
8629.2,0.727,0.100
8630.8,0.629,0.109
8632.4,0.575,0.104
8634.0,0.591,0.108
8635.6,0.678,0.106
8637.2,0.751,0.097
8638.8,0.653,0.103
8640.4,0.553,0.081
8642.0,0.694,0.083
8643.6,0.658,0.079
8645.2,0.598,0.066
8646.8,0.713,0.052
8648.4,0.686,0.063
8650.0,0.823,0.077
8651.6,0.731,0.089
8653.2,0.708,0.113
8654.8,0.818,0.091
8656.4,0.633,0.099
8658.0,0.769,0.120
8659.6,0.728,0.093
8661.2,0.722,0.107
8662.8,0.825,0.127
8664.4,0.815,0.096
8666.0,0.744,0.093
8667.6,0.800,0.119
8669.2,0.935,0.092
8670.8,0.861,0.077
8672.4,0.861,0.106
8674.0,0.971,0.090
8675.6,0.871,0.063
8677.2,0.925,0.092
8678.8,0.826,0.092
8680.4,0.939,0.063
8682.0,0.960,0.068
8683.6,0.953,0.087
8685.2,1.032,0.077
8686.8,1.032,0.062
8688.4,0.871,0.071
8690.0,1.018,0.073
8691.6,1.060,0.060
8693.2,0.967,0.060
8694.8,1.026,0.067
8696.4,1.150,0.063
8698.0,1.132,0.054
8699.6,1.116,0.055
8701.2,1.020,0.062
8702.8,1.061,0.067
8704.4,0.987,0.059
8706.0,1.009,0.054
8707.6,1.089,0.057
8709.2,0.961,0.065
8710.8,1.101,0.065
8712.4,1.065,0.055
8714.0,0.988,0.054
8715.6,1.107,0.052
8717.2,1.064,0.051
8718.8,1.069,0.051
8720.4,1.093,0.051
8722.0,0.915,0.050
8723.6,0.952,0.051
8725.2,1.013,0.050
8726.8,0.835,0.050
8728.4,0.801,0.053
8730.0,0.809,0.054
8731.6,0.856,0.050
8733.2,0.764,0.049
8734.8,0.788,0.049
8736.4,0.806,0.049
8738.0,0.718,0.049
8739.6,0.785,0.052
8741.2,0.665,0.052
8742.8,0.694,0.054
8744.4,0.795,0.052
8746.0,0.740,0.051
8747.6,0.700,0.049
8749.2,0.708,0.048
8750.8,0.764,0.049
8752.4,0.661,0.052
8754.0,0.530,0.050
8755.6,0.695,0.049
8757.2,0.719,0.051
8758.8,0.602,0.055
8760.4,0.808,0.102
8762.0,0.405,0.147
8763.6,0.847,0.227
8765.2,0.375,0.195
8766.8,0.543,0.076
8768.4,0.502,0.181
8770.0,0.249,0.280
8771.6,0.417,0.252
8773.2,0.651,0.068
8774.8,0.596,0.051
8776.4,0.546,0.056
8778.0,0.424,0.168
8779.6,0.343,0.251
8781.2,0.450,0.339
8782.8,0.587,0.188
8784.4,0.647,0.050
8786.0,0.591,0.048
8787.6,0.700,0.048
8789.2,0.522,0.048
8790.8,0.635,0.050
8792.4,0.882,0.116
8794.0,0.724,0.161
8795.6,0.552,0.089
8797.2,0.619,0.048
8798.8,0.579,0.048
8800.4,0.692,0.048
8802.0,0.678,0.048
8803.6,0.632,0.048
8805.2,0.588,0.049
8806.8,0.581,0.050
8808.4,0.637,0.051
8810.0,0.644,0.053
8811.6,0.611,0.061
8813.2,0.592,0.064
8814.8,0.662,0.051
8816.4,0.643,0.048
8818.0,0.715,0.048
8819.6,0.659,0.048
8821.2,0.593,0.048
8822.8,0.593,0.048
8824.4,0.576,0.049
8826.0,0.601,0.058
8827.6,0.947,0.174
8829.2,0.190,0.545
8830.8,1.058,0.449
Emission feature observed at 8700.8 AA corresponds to Mg II 2798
